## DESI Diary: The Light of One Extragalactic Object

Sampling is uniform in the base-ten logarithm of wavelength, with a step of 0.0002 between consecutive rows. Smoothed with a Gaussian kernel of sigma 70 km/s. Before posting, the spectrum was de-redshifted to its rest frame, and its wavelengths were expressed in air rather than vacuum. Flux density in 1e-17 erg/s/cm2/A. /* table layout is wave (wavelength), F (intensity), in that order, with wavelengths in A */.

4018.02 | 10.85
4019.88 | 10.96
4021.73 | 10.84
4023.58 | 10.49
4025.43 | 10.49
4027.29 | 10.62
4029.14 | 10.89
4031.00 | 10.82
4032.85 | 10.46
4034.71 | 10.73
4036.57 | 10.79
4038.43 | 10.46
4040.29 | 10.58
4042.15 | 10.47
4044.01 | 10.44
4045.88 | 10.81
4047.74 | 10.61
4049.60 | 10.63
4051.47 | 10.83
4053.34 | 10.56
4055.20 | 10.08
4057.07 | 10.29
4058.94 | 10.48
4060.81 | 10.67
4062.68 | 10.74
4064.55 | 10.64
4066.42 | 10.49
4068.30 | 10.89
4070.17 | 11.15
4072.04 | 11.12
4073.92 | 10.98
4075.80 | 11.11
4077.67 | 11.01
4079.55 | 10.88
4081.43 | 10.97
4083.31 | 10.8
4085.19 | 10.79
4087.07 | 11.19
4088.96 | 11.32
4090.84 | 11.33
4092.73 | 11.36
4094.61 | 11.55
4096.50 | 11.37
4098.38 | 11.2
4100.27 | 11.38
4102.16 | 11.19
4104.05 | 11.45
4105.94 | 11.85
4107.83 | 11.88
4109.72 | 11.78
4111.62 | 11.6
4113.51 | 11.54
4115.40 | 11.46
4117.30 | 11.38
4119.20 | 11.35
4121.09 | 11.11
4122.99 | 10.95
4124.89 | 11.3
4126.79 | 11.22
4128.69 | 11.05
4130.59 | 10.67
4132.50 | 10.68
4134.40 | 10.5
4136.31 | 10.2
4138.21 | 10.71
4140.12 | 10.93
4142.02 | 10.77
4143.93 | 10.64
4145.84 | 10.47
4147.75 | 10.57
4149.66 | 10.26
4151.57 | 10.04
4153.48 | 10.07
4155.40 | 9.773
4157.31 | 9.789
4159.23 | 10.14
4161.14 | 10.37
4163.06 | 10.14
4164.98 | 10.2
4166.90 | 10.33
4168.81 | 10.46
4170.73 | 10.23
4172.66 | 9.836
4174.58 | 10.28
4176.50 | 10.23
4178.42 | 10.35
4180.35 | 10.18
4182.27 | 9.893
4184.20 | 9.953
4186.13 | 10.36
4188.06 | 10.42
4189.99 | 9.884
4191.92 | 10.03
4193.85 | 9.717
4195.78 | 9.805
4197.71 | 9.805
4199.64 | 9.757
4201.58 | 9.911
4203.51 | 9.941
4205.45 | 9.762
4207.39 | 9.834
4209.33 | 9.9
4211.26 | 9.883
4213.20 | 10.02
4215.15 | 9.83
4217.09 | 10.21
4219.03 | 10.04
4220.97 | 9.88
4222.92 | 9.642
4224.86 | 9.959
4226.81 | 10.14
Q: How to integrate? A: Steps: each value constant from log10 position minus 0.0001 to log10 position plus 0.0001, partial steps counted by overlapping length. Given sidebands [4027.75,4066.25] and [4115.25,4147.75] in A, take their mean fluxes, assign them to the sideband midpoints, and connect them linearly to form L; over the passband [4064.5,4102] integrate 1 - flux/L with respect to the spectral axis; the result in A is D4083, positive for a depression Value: -1.3 A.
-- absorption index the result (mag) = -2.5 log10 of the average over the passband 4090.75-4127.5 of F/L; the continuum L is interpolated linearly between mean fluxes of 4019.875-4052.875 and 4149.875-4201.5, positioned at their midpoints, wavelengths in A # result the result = -0.11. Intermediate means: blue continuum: 10.7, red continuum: 10.1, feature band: 11.4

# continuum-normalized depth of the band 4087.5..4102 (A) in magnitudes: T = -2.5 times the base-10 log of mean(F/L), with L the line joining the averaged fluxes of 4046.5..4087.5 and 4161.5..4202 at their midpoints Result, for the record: -0.07 mag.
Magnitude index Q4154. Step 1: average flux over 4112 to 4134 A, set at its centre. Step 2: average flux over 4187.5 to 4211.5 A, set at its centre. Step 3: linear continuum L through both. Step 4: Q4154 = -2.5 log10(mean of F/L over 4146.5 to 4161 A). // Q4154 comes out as 0.055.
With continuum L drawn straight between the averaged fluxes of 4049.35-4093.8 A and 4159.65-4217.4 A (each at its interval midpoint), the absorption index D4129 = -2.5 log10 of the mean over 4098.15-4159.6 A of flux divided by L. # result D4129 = -0.045 mag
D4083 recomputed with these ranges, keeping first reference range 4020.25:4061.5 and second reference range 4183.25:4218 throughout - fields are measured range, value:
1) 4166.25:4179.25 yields -0.2 A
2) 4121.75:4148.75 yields -1.5 A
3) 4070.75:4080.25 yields -0.5 A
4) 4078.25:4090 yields -0.6 A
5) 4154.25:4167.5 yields 0.0 A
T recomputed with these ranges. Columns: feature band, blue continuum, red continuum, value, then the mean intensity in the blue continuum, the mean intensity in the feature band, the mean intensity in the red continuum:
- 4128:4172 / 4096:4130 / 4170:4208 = 0.03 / 11.4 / 10.4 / 10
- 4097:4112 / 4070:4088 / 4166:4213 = -0.07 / 11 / 11.5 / 10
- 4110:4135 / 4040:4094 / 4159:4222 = -0.07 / 10.8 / 11.2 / 10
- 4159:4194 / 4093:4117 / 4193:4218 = 0.02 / 11.5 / 10.2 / 9.88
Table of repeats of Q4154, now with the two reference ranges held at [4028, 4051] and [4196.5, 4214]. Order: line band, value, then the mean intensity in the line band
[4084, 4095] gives -0.08 mag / 11.2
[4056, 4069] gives 0.00 mag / 10.6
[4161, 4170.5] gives -0.03 mag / 10.3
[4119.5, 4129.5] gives -0.09 mag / 11.1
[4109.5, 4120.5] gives -0.12 mag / 11.5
